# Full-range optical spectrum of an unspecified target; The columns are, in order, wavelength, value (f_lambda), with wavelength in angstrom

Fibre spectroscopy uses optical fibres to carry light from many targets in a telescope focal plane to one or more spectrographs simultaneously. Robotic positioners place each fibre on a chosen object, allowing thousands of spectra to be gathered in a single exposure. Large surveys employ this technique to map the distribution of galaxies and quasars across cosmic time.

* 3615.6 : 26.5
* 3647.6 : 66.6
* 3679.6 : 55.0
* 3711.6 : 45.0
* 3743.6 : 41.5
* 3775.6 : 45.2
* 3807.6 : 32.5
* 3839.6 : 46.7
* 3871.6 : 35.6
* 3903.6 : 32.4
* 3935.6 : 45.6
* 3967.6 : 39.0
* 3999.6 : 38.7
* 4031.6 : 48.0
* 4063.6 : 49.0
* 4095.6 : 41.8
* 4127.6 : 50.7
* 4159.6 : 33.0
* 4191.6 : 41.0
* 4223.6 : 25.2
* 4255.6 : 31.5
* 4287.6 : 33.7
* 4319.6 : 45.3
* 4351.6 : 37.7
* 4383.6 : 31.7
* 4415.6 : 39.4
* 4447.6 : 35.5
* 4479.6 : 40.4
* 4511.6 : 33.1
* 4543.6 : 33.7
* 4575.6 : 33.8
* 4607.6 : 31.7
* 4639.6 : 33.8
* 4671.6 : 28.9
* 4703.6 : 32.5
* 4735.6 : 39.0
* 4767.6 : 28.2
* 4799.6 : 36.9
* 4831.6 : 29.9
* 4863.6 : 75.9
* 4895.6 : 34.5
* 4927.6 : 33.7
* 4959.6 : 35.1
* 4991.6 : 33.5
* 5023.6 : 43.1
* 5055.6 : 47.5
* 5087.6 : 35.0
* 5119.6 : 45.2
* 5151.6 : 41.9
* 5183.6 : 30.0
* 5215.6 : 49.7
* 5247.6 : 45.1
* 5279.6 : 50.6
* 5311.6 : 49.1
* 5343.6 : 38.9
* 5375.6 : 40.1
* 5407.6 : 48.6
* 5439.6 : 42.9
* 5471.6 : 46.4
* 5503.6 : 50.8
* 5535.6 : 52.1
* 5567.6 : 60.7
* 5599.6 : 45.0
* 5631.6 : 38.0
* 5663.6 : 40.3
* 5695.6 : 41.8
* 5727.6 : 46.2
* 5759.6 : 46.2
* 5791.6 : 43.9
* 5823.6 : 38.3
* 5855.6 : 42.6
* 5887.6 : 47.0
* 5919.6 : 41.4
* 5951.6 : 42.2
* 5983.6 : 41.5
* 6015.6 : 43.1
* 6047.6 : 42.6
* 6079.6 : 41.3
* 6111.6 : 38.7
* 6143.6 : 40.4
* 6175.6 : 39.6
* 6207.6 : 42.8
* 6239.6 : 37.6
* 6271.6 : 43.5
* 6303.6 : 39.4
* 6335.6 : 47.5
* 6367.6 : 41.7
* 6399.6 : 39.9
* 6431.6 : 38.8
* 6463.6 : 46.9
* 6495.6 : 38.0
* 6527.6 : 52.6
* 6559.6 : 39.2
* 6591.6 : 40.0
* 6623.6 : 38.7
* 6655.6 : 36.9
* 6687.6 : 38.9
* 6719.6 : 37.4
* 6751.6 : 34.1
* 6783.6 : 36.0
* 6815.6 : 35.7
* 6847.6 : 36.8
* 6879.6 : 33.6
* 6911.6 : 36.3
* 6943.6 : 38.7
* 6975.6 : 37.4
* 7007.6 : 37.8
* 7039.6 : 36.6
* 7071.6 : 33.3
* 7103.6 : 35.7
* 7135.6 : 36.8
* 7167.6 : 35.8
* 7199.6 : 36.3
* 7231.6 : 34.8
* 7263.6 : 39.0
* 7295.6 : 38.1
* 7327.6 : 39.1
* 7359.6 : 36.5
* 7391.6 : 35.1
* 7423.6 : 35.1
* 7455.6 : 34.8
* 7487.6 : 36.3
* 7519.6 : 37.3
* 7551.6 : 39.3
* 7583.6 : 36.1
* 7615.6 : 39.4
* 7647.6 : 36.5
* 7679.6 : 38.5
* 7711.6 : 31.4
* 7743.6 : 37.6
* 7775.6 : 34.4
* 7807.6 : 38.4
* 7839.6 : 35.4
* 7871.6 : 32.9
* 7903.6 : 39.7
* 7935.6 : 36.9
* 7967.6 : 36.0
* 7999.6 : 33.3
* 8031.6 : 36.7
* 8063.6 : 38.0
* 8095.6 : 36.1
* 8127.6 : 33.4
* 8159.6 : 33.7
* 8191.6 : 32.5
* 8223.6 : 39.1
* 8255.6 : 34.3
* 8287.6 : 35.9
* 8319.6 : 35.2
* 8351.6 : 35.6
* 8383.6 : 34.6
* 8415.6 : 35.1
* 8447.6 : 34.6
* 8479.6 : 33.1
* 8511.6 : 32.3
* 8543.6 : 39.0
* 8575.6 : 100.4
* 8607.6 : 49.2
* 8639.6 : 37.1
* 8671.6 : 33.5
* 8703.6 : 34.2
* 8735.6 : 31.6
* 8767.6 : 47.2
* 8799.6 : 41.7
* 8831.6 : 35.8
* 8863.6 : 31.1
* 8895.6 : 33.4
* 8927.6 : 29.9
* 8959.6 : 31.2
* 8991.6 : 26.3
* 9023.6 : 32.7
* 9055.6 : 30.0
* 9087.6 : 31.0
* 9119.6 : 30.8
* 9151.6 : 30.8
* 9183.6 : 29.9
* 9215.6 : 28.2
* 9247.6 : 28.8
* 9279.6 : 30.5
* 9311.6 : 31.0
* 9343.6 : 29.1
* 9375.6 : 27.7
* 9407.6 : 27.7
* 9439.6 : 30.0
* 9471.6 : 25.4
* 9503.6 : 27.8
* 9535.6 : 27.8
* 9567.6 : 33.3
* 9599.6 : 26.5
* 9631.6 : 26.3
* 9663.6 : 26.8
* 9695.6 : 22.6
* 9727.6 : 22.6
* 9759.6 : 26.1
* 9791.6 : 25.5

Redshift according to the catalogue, 0.306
